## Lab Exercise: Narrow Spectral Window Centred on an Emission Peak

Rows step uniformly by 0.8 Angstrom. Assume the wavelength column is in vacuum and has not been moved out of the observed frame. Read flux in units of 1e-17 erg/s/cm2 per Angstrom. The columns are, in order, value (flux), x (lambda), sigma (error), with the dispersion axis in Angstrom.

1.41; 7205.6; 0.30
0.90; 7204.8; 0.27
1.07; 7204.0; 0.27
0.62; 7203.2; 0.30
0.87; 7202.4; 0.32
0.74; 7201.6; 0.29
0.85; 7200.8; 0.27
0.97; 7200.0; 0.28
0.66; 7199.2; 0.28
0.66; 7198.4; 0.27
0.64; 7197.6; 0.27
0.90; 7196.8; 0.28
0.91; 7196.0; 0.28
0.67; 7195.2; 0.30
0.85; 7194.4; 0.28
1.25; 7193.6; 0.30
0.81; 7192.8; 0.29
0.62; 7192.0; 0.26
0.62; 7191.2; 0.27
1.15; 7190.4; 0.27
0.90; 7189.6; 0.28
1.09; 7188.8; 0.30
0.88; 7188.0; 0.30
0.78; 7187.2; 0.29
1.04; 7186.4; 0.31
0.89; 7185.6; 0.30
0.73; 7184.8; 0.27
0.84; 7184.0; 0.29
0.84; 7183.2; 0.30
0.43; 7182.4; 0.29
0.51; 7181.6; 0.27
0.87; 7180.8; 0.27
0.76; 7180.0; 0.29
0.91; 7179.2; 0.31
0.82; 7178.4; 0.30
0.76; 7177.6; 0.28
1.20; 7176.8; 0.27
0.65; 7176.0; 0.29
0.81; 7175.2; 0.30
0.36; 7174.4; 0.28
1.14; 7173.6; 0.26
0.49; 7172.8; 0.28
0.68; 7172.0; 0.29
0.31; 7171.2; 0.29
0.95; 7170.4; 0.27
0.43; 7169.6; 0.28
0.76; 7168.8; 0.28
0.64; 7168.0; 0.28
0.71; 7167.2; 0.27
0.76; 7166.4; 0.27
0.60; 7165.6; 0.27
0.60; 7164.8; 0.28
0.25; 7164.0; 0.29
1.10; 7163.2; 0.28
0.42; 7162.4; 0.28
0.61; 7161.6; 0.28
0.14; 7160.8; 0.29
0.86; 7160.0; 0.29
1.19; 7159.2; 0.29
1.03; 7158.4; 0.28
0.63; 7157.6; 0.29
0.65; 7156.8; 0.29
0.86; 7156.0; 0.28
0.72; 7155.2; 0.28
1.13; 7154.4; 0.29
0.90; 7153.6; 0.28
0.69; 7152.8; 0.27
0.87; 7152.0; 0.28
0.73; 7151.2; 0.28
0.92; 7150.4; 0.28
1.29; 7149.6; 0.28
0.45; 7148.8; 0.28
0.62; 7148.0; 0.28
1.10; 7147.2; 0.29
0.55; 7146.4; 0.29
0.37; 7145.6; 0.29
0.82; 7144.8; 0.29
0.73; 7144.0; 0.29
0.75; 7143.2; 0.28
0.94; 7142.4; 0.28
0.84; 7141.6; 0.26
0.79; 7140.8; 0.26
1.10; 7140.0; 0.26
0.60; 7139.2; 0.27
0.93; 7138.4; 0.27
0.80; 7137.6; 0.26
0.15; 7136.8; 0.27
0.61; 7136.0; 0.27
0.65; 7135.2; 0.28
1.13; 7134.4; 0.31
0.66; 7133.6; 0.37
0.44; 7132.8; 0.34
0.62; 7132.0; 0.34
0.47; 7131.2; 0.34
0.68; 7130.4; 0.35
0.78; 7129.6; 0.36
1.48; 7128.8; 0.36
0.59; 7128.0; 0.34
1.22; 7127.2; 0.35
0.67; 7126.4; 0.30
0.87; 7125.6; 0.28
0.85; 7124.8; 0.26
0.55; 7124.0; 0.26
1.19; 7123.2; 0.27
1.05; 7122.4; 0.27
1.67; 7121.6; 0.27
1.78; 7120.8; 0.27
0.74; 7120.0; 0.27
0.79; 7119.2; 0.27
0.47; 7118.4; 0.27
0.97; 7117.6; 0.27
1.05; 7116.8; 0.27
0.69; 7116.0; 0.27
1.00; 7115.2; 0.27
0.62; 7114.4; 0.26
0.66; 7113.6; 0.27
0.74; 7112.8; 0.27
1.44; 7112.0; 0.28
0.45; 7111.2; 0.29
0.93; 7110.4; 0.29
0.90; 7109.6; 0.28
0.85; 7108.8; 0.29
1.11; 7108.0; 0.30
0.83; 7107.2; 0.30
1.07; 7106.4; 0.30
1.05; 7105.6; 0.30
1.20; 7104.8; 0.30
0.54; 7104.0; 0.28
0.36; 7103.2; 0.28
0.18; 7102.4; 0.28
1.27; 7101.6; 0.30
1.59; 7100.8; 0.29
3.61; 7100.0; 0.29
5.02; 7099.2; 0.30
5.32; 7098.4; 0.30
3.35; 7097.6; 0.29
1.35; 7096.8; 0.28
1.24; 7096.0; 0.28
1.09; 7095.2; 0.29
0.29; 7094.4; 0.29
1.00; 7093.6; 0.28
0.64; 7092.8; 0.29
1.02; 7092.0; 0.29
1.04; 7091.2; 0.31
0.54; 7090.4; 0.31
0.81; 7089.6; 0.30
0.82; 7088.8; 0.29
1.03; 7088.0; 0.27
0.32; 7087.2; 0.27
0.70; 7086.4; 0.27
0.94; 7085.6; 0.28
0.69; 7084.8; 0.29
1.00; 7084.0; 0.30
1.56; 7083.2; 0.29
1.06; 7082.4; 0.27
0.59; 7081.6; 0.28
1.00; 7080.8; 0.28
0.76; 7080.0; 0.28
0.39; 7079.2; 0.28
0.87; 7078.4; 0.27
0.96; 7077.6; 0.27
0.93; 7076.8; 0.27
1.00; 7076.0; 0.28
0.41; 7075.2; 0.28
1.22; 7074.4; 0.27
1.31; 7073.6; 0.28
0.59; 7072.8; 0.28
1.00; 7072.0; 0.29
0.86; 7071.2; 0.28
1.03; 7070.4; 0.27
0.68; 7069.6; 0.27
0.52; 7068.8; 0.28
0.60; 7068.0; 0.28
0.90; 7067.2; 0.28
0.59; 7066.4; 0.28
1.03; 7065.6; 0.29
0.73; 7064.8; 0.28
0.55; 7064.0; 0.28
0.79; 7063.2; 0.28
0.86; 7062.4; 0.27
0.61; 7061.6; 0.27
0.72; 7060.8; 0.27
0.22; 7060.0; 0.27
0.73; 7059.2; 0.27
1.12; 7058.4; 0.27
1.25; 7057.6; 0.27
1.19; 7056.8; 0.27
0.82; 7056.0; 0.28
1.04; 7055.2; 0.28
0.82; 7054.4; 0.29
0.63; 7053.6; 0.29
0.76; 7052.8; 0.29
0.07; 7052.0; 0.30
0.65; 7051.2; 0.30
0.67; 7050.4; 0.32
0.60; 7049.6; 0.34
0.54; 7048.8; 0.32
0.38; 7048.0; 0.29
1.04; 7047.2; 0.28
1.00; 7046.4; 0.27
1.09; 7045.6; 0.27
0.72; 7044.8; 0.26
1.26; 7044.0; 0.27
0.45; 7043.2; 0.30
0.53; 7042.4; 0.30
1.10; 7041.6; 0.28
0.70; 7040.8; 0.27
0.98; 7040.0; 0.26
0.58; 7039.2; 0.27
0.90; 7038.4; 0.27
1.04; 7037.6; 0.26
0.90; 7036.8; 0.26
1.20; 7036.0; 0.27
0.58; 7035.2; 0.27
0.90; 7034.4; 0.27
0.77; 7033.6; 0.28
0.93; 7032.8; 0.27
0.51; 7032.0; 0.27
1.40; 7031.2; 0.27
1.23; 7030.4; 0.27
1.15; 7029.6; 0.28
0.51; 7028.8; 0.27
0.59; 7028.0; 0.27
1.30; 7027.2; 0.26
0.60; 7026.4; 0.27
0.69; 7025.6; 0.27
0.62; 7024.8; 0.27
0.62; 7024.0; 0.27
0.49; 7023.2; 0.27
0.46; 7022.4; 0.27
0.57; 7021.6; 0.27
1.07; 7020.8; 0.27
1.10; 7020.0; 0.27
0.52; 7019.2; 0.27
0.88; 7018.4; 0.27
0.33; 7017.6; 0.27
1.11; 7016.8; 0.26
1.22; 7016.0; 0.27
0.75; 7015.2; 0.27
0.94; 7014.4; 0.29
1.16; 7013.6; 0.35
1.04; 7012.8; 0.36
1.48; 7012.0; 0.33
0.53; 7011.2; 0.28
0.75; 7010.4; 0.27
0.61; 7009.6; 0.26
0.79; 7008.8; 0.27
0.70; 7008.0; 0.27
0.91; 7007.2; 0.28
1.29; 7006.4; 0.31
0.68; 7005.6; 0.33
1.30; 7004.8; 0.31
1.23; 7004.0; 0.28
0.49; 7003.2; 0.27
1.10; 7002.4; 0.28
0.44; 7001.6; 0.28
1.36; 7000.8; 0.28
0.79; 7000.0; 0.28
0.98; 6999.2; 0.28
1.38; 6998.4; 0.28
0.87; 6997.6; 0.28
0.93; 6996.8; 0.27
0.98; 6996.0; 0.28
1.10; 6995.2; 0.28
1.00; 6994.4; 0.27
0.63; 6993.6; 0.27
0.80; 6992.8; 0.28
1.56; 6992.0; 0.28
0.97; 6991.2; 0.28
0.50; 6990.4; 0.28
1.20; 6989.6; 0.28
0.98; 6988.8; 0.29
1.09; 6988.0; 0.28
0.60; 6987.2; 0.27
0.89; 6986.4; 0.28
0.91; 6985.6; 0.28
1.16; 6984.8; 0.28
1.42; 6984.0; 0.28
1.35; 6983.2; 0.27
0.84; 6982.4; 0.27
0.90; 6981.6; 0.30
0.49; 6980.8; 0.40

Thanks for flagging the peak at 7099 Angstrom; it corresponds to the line Halpha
